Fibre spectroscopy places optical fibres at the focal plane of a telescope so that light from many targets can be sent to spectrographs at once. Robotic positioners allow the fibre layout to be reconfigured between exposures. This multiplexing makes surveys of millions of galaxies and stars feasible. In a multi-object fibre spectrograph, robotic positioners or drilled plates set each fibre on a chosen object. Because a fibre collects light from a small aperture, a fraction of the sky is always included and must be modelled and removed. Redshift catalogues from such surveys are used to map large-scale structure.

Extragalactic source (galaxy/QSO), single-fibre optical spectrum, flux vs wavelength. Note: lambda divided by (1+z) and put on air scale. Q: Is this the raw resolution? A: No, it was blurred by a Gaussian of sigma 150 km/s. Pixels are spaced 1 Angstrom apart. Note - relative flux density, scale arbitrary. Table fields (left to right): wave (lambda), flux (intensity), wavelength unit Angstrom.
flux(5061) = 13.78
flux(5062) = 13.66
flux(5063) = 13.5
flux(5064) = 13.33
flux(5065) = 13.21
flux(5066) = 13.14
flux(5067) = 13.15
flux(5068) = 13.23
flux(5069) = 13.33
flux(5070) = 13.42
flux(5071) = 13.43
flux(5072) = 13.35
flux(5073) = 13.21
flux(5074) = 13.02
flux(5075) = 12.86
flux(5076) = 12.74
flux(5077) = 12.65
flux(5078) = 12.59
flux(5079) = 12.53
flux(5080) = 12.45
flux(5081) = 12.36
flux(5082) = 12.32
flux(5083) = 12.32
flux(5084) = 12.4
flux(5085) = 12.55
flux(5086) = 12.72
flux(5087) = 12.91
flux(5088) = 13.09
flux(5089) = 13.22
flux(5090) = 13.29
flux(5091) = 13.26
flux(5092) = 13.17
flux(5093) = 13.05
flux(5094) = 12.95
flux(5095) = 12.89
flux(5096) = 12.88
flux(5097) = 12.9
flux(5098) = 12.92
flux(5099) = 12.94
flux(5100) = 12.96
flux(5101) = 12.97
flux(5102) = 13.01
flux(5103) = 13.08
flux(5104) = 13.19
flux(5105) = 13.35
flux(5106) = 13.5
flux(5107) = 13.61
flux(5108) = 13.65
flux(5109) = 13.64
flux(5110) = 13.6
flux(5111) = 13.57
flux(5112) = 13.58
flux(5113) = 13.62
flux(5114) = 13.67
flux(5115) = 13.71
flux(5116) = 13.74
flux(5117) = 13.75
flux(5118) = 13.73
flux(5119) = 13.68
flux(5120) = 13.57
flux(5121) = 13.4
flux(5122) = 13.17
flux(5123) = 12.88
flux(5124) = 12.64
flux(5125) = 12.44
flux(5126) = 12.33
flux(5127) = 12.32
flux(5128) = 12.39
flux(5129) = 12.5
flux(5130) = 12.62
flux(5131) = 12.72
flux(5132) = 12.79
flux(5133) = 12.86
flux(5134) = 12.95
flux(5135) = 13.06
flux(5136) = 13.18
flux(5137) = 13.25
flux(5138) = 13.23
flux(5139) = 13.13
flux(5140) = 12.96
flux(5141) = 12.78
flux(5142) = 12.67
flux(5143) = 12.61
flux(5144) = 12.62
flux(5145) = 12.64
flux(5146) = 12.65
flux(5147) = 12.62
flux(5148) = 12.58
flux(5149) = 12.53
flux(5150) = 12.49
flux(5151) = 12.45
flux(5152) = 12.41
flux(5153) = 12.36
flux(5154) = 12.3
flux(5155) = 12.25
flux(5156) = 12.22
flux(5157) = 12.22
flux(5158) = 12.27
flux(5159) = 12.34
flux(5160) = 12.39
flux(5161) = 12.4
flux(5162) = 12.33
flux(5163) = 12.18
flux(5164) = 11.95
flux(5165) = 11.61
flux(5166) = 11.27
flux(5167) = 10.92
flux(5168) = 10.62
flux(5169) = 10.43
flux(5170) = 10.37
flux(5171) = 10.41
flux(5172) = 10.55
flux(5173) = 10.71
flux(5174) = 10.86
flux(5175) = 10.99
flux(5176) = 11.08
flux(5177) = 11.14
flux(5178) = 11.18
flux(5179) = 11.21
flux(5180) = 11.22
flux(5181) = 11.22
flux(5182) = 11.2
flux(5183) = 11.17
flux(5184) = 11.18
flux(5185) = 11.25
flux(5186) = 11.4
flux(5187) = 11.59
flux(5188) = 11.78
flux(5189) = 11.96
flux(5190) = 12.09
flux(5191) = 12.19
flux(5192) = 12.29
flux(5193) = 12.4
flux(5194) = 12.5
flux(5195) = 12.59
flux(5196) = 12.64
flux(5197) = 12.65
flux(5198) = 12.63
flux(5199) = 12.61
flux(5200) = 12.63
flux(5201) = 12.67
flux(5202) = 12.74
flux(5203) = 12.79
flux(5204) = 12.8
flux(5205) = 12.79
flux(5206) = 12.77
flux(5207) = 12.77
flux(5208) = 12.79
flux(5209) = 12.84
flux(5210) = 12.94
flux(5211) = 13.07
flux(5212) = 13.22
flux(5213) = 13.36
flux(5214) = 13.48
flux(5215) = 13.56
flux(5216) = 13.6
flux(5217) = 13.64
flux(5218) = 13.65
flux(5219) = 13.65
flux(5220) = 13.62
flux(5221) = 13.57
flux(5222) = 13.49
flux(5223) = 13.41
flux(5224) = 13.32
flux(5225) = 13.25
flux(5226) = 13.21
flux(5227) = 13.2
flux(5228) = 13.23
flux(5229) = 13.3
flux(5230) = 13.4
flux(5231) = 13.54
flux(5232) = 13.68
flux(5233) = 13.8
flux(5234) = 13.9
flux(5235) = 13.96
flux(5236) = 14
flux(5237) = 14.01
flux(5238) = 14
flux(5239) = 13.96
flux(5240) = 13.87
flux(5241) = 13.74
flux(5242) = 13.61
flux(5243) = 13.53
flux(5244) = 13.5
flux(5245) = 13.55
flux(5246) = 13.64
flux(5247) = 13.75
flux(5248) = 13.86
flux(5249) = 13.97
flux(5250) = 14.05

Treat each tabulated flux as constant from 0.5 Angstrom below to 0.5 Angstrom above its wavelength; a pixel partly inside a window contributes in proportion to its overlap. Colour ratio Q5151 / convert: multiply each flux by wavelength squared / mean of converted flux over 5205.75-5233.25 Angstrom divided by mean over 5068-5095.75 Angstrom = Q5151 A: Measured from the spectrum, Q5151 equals 1.1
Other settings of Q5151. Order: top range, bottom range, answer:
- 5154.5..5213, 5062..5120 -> 0.94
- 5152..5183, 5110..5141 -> 0.89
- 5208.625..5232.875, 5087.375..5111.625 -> 1.06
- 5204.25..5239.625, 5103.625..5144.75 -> 1.06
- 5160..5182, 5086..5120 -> 0.86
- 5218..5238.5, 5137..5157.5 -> 1.11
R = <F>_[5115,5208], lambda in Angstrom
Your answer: 12.3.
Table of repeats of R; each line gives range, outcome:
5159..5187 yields 11.3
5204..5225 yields 13.3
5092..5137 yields 13.1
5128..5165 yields 12.6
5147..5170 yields 12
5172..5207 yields 11.9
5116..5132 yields 13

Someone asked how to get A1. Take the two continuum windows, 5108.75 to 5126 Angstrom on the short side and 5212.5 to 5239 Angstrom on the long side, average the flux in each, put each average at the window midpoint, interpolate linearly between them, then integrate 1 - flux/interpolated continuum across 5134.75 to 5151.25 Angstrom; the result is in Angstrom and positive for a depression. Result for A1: 0.8 Angstrom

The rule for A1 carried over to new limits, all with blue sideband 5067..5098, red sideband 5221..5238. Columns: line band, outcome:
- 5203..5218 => 0.4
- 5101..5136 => -0.3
